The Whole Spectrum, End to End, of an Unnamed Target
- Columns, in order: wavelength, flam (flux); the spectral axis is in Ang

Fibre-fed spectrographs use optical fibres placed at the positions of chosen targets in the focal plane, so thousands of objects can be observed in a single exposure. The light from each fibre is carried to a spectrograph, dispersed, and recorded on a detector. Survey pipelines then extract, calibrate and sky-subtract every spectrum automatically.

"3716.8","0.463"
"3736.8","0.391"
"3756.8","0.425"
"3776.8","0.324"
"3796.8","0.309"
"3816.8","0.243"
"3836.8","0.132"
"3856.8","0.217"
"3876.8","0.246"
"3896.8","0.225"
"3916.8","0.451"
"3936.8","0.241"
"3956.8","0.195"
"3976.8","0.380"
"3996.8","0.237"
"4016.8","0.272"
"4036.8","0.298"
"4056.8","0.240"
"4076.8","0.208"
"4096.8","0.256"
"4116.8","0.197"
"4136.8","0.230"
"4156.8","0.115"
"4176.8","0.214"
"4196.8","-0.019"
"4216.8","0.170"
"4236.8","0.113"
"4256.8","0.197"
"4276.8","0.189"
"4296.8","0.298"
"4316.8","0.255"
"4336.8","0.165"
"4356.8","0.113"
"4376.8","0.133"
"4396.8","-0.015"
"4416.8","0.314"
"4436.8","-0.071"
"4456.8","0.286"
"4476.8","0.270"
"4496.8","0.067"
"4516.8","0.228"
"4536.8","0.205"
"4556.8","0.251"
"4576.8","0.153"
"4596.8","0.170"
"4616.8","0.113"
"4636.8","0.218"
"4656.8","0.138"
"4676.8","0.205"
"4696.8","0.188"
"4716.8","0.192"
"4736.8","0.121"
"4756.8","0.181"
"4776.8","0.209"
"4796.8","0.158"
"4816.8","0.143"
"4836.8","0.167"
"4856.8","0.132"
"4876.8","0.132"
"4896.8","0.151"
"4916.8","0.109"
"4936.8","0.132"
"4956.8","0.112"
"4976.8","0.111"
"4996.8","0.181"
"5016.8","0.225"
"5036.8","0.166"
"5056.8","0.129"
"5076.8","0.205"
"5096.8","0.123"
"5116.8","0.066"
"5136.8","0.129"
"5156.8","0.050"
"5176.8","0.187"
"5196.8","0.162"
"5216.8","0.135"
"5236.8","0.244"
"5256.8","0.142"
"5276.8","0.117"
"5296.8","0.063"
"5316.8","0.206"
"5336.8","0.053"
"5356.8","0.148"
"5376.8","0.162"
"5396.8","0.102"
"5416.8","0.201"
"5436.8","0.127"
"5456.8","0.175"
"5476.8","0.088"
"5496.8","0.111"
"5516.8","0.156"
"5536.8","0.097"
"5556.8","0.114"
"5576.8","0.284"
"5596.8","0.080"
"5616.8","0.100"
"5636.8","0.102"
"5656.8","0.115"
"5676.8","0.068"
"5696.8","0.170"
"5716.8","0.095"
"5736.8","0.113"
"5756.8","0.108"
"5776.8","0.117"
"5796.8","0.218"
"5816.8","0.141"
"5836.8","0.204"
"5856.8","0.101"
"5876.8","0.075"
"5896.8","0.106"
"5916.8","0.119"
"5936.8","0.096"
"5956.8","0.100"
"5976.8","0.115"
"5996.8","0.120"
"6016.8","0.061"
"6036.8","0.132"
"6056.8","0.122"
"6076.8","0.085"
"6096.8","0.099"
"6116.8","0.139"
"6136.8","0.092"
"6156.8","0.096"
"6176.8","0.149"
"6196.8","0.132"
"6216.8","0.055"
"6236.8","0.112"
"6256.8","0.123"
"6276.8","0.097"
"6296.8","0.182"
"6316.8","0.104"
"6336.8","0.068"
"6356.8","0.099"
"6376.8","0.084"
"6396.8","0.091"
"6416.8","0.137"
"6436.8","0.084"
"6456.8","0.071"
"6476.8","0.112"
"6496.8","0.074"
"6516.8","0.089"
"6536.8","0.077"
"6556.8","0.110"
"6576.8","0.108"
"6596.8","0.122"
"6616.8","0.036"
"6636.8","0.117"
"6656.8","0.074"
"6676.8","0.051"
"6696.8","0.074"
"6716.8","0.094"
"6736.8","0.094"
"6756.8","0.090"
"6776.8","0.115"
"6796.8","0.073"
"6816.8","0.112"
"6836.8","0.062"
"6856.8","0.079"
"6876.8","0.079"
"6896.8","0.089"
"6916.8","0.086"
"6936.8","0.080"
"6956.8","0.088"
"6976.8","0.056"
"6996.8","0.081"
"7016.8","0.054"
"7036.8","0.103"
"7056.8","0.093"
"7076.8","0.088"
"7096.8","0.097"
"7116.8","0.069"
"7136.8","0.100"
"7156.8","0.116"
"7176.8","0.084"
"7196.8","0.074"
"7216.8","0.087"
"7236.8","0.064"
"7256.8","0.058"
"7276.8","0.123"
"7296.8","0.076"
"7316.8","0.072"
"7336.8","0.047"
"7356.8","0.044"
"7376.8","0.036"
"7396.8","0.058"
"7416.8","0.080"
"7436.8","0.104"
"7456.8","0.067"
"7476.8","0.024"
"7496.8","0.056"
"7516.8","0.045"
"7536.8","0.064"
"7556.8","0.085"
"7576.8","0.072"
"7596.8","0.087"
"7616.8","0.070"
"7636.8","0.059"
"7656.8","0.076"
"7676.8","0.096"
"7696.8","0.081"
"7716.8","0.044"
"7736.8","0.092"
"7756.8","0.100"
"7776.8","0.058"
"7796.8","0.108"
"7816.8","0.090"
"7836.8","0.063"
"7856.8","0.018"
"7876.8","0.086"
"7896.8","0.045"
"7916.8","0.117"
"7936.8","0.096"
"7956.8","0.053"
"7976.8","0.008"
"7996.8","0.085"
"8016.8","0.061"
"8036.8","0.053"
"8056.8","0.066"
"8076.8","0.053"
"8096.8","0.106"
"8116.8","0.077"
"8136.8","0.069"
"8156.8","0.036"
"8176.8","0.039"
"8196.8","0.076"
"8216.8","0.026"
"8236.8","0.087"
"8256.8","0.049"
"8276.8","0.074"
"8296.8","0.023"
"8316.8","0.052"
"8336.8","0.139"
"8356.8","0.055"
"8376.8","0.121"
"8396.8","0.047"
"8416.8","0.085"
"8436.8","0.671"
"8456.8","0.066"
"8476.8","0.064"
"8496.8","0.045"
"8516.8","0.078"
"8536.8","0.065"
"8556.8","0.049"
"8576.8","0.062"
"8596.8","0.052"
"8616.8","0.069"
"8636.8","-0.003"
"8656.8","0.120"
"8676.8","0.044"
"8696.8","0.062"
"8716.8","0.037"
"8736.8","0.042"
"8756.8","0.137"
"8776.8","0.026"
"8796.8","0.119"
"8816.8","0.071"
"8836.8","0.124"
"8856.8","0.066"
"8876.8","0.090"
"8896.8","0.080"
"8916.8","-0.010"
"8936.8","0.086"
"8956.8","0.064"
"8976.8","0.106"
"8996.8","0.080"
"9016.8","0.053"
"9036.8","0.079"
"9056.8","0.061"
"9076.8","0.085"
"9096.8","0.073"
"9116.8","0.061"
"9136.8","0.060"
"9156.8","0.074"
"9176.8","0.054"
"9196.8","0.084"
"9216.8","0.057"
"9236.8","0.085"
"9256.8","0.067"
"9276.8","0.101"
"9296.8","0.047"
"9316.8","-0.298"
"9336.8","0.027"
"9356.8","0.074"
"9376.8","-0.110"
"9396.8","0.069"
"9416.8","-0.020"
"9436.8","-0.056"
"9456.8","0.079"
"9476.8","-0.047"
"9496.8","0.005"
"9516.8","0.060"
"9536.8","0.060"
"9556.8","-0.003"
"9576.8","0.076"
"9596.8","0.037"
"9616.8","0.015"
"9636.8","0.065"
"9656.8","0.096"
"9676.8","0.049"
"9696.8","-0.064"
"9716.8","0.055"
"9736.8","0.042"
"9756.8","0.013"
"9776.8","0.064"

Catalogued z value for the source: 1.262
